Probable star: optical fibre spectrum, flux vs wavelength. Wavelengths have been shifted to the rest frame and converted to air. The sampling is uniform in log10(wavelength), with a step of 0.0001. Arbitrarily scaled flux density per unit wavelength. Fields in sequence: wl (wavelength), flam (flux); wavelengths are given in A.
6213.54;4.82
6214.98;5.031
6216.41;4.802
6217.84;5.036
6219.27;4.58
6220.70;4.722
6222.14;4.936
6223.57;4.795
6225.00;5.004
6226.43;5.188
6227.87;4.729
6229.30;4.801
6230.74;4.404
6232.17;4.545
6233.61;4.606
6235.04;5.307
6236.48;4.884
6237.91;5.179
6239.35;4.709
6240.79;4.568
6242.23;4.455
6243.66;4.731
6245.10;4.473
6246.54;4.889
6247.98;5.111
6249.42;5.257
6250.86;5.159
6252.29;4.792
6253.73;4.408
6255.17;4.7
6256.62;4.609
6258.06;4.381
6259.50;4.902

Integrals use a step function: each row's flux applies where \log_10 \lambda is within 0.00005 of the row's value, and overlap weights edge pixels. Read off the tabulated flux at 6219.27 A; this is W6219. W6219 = 4.58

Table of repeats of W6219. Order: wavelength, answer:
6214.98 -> 5.031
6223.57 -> 4.795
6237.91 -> 5.179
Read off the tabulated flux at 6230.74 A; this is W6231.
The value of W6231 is 4.404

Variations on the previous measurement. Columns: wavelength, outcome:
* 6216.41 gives 4.802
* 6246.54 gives 4.889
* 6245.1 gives 4.473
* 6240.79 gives 4.568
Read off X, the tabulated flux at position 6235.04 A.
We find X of 5.307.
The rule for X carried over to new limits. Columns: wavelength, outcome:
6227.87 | 4.729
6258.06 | 4.381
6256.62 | 4.609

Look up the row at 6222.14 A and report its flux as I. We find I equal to 4.936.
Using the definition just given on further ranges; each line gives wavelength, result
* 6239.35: 4.709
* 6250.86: 5.159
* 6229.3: 4.801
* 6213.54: 4.82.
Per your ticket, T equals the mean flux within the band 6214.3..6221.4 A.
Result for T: 4.84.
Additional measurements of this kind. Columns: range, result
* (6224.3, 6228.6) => 4.97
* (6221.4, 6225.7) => 4.91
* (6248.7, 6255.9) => 4.86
